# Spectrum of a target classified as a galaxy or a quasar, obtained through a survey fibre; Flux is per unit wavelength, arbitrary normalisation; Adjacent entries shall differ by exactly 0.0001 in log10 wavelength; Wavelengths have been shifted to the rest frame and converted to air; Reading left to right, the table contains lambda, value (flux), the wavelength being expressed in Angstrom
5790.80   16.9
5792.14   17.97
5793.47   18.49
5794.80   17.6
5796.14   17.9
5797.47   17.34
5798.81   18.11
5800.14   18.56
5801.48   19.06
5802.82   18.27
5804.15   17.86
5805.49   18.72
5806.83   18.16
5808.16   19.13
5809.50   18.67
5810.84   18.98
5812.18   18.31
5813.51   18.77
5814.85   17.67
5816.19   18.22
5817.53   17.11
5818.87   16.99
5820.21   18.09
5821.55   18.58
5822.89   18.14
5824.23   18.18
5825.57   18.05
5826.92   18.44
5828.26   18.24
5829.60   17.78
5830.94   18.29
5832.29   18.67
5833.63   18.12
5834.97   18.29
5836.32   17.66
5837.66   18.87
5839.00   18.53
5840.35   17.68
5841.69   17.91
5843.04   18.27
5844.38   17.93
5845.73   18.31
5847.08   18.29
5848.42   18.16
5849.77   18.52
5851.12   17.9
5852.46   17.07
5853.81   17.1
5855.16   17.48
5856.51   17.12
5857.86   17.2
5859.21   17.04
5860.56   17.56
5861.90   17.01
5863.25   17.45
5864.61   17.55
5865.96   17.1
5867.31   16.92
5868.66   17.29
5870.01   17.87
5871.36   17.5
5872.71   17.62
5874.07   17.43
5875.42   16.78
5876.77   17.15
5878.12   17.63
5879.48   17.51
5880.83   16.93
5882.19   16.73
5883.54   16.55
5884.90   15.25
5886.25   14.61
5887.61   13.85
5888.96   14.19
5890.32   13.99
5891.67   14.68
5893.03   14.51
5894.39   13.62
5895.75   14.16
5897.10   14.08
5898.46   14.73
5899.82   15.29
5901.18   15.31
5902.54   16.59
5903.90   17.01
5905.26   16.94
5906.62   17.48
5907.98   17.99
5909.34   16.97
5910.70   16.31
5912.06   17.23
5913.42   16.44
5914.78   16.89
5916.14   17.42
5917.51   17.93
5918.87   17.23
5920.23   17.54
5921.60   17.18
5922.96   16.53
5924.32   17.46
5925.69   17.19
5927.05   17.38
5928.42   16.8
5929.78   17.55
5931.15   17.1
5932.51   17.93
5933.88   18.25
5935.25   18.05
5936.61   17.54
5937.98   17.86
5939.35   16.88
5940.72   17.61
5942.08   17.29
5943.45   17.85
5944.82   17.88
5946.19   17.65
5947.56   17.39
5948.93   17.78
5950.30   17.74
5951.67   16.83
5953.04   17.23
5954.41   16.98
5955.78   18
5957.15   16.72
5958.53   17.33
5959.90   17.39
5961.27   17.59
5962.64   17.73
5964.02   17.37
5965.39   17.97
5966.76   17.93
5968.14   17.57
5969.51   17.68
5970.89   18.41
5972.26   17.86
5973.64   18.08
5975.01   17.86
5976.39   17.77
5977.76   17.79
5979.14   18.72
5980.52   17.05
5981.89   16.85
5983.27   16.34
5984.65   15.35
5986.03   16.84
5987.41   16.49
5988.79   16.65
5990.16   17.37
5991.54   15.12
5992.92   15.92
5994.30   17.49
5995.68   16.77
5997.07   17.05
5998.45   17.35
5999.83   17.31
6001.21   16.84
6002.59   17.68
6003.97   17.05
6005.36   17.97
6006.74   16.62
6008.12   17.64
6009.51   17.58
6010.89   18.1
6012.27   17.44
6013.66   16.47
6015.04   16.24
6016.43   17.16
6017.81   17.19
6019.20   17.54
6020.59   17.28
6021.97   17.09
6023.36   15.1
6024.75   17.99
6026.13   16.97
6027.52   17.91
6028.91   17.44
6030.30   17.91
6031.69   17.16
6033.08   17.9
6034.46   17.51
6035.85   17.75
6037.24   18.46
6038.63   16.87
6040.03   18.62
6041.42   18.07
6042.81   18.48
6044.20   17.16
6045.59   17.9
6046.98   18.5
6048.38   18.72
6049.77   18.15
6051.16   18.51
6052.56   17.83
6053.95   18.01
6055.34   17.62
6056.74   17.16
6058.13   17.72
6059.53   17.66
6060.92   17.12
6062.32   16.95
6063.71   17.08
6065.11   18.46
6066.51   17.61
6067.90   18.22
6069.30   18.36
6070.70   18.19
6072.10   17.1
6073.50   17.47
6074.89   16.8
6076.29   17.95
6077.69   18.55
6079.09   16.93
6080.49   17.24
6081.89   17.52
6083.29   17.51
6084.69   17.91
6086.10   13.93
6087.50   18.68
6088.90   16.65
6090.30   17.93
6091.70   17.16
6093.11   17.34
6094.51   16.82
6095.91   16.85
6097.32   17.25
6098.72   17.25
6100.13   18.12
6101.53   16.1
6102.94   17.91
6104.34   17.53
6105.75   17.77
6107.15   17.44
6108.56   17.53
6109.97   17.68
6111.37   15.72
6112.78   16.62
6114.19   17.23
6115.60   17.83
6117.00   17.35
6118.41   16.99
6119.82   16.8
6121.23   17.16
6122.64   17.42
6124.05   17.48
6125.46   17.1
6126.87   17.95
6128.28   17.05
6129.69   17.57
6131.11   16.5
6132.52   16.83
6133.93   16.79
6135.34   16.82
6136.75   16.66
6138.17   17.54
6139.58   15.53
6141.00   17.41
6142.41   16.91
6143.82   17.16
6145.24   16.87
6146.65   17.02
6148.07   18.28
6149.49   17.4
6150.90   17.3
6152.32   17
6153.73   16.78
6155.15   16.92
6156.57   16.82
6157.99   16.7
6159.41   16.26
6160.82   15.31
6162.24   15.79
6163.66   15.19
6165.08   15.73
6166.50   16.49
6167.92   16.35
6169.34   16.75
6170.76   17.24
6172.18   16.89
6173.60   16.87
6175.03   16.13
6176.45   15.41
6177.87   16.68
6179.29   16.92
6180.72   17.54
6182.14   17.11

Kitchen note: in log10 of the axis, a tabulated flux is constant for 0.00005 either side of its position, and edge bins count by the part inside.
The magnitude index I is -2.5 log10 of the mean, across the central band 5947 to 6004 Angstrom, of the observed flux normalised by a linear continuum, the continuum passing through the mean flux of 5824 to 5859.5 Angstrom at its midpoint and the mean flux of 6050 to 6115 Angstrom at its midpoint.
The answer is 0.02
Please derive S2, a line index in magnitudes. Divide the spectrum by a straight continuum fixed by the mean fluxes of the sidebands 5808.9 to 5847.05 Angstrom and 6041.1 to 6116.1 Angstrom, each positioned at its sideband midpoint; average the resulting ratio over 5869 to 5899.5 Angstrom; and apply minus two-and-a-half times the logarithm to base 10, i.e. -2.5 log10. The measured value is 0.14 mag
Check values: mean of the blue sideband 18.2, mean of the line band 15.8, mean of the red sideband 17.5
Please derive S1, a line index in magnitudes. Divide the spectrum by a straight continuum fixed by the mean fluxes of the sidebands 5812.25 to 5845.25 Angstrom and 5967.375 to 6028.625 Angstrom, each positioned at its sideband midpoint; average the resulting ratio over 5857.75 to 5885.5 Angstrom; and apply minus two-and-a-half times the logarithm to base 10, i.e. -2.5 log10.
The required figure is 0.04 mag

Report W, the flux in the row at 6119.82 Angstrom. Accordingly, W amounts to 16.8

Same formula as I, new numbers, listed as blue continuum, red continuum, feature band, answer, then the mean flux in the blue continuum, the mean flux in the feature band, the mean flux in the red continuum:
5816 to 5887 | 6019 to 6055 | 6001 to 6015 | 0.02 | 17.6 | 17.3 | 17.7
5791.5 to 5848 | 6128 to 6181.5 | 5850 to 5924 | 0.08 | 18.2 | 16.6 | 16.7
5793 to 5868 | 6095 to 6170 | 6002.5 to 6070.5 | -0.02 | 18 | 17.6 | 17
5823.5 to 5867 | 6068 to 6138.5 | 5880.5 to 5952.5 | 0.07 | 17.9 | 16.6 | 17.3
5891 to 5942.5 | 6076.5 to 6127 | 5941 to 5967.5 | -0.04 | 16.7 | 17.5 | 17.3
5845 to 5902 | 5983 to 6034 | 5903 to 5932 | -0.03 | 16.5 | 17.2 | 17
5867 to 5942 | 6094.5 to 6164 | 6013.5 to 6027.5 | -0.01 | 16.6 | 17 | 17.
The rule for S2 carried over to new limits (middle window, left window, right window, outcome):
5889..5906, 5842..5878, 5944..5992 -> 0.16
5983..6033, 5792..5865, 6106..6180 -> 0.02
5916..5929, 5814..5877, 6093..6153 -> 0.02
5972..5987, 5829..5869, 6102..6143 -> 0.01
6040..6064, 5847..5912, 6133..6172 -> -0.08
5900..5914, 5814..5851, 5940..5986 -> 0.06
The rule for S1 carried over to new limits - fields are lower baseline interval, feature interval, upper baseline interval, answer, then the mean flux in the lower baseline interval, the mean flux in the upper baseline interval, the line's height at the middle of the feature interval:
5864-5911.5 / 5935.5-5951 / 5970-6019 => -0.06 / 16.2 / 17.2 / 16.7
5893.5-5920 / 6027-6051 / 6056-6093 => -0.04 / 16.3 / 17.5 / 17.2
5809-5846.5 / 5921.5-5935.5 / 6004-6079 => 0.03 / 18.2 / 17.6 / 17.9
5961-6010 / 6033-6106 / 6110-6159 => -0.03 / 17.3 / 17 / 17.1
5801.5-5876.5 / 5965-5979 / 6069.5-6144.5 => -0.02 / 17.9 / 17.2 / 17.6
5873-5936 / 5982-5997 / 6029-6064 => 0.05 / 16.5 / 17.8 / 17.3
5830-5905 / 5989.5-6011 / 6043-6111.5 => 0.01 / 16.9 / 17.5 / 17.3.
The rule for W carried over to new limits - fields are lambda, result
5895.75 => 14.16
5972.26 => 17.86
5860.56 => 17.56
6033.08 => 17.9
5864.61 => 17.55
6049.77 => 18.15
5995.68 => 16.77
